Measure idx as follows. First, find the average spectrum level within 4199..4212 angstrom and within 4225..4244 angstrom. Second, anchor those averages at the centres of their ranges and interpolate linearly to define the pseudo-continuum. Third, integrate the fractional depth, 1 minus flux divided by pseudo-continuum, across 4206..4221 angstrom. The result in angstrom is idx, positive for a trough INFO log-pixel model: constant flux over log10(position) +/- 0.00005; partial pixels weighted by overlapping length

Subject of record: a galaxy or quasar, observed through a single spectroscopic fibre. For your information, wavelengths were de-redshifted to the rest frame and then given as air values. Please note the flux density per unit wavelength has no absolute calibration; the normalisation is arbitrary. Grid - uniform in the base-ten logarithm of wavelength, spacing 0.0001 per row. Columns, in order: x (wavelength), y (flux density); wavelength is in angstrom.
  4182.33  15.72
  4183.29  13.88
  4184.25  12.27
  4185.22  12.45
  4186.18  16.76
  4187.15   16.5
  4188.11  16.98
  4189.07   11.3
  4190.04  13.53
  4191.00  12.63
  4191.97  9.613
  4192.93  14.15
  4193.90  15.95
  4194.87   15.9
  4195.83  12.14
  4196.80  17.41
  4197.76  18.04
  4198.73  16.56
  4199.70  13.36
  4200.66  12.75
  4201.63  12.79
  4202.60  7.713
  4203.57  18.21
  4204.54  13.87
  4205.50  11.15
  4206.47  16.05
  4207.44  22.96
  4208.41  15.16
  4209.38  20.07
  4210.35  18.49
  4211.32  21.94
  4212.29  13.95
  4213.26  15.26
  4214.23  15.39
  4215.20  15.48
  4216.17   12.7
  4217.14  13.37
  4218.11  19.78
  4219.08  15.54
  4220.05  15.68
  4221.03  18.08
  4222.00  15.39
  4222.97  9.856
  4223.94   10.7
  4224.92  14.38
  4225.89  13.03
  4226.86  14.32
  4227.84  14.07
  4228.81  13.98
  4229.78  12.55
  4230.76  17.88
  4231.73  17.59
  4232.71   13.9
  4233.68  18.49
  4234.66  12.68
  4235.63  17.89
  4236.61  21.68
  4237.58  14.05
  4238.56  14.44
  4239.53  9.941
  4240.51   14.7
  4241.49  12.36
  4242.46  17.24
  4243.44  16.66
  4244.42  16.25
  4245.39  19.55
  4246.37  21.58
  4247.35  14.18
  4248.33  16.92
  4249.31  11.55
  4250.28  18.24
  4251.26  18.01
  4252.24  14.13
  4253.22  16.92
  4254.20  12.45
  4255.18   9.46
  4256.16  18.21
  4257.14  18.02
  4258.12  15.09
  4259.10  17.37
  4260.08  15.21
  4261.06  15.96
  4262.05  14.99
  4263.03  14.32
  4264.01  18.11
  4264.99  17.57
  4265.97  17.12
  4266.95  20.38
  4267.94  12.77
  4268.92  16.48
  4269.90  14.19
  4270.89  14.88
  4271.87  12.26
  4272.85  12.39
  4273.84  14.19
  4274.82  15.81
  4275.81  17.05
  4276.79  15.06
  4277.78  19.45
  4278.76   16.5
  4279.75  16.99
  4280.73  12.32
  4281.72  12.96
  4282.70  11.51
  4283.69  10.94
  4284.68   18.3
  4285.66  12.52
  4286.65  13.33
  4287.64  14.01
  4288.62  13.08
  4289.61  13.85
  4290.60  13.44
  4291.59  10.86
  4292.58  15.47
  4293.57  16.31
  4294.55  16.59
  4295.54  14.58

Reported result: -1.2 angstrom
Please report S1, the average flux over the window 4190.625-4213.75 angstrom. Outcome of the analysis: 15.3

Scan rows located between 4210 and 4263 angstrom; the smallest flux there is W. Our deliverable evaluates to 9.46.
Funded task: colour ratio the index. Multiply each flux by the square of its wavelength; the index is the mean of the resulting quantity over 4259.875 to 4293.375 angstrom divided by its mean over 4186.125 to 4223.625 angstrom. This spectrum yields 1.0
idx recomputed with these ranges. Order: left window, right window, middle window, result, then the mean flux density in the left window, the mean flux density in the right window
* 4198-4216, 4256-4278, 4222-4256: 1.4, 15.6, 15.9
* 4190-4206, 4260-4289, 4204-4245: -3.4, 13.9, 15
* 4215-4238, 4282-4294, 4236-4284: -4.0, 15.1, 13.6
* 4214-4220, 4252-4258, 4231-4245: -0.5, 15.4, 14.9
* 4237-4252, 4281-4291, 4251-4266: -0.8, 15.7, 13.4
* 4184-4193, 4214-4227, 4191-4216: -2.2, 13.6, 14.5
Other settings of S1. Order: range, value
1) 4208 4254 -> 15.6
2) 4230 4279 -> 15.8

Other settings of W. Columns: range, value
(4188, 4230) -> 7.713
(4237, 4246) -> 9.941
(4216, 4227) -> 9.856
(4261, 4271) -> 12.77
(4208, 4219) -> 12.7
